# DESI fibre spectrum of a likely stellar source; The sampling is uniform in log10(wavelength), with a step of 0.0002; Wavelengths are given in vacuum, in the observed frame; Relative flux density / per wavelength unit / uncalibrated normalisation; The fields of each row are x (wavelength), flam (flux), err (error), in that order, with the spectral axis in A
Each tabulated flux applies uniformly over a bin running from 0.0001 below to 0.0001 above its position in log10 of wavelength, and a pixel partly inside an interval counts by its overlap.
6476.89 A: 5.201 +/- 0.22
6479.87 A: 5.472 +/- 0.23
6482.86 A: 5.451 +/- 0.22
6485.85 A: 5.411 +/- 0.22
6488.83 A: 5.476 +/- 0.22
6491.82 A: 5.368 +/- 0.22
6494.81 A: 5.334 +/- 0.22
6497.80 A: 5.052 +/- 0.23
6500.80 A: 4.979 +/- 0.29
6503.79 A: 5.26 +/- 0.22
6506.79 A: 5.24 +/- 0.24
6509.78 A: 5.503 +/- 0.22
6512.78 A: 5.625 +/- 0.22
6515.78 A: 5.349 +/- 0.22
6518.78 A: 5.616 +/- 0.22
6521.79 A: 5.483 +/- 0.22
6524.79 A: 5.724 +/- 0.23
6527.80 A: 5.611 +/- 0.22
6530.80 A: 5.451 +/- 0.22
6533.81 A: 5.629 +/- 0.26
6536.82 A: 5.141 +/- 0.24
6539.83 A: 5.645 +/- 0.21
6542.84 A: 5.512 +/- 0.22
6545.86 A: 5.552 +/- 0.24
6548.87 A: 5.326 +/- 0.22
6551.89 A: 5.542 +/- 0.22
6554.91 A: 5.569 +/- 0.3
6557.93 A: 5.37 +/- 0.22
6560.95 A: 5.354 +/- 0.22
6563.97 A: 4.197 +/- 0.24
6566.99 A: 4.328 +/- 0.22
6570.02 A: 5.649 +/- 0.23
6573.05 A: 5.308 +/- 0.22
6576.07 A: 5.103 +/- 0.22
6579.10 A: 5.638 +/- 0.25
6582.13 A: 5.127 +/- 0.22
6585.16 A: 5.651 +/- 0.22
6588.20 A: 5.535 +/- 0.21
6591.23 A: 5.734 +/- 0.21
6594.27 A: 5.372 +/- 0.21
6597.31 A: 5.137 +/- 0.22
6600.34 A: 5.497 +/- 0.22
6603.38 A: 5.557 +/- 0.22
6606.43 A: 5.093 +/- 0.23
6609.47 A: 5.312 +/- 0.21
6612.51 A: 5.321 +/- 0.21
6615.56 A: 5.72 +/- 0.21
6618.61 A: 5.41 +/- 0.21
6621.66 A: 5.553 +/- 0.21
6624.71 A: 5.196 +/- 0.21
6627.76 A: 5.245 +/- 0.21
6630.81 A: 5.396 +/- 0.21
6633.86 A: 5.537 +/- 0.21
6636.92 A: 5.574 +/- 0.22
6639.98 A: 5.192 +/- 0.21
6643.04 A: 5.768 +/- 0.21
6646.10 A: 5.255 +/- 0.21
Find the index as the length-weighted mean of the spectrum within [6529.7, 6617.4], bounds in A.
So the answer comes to 5.36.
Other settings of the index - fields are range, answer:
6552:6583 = 5.18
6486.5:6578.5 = 5.35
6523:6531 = 5.62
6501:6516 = 5.37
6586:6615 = 5.41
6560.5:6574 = 4.92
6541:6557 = 5.5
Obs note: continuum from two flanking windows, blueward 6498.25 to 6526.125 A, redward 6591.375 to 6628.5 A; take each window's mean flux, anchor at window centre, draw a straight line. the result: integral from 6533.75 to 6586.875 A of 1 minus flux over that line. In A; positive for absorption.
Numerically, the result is 0.9 A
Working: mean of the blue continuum 5.4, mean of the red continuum 5.38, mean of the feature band 5.31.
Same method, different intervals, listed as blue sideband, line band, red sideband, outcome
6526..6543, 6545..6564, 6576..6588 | 0.4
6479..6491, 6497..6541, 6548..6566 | -0.8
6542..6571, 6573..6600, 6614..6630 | -0.5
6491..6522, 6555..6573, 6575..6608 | 1.1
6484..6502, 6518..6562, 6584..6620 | -1.3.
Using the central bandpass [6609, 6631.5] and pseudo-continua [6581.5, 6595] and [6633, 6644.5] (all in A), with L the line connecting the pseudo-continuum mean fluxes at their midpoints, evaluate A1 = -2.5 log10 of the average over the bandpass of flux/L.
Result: 0.02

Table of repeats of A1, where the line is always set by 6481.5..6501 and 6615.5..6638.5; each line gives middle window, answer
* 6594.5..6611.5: 0.02 mag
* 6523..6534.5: -0.05 mag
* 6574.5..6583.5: 0.02 mag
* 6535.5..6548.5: -0.02 mag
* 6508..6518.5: -0.03 mag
